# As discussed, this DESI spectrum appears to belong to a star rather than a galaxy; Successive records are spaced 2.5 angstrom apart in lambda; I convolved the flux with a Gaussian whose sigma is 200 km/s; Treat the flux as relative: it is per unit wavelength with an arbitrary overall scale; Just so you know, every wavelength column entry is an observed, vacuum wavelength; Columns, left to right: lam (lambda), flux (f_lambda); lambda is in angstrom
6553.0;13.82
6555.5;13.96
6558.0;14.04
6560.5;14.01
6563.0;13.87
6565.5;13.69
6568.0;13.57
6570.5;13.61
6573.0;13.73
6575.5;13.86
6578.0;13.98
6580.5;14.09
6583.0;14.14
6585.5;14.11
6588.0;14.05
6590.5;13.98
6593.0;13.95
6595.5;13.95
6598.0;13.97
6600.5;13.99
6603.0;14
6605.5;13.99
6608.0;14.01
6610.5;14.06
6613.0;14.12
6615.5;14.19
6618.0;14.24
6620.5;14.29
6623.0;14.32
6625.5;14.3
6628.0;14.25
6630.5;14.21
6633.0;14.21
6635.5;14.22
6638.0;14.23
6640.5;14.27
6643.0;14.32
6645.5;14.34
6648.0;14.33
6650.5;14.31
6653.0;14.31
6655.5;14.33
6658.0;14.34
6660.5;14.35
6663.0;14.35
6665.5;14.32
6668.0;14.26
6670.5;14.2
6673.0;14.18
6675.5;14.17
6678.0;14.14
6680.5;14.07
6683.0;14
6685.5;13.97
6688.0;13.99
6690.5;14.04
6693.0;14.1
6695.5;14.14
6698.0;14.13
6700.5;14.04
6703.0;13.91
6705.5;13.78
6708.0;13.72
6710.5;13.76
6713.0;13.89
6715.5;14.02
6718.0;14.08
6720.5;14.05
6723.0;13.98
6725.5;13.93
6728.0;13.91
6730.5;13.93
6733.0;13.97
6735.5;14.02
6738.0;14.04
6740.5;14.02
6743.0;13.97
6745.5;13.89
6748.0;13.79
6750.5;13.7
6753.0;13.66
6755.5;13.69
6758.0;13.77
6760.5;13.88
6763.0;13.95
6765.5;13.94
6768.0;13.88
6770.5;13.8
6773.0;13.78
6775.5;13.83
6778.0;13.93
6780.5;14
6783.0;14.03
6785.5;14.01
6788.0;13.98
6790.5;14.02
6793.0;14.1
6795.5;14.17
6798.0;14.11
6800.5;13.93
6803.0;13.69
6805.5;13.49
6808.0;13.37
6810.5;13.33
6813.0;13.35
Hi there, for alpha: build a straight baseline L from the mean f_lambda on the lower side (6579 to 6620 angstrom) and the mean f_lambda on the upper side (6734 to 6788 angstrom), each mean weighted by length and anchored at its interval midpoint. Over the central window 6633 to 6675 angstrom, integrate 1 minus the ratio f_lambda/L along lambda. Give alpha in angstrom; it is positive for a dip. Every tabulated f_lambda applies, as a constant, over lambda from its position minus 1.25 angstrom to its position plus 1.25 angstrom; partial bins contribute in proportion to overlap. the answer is -0.9 angstrom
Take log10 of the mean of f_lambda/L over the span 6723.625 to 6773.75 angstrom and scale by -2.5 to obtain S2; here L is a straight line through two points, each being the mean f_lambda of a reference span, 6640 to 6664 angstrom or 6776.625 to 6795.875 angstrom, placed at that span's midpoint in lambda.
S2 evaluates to 0.02 mag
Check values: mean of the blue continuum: 14.3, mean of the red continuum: 14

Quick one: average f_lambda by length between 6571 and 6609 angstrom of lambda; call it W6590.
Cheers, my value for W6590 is 14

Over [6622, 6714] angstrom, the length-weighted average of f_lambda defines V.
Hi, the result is 14.2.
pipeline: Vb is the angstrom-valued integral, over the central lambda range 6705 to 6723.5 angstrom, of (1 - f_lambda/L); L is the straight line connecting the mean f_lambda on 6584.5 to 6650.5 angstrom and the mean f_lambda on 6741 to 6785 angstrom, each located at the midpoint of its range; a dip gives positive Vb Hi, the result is 0.1 angstrom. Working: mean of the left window 14.2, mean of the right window 13.9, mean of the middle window 13.9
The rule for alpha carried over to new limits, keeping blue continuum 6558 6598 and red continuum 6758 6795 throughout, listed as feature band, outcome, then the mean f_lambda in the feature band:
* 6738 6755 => 0.1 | 13.8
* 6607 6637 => -0.6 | 14.2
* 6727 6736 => 0.0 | 14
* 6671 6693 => -0.2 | 14.1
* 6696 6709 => 0.0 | 13.9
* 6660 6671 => -0.3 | 14.3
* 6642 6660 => -0.5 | 14.3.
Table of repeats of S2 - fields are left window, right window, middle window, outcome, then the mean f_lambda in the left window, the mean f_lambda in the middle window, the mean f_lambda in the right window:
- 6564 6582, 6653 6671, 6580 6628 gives -0.01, 13.8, 14.1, 14.3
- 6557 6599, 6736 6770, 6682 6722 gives -0.01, 13.9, 14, 13.9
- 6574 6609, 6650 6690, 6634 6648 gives -0.01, 14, 14.3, 14.2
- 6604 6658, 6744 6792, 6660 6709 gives 0.00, 14.2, 14.1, 13.9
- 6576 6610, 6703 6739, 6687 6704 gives -0.01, 14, 14.1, 13.9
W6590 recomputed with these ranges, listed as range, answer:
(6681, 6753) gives 14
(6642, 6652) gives 14.3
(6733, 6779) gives 13.9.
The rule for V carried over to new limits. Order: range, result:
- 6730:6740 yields 14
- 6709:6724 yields 14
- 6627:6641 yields 14.2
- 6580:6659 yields 14.2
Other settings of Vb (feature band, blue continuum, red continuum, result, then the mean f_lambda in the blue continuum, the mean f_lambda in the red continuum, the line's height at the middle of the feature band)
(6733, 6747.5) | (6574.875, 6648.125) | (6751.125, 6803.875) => 0.0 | 14.1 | 13.9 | 14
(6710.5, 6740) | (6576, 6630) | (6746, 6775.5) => -0.2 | 14.1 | 13.8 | 13.9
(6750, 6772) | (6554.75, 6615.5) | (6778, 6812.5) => 0.1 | 14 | 13.9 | 13.9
